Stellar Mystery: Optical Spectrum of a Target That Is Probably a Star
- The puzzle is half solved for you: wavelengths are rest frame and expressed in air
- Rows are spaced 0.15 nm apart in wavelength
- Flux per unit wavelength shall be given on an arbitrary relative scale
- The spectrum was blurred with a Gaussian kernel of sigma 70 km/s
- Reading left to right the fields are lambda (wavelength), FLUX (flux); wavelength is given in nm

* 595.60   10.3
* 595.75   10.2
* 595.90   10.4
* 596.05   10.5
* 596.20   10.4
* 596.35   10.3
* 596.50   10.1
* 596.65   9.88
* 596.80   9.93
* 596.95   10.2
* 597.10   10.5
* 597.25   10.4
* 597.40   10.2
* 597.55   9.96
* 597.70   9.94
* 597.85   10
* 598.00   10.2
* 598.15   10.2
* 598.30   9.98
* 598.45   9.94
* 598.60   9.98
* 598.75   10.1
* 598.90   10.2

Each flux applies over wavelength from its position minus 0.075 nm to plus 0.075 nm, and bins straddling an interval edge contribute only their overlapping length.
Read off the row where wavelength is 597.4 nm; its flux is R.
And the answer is 10.2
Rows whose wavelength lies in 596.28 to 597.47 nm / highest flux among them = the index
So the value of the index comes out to 10.5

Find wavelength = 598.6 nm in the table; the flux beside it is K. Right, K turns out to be 9.98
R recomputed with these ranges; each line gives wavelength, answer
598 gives 10.2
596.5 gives 10.1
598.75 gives 10.1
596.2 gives 10.4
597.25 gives 10.4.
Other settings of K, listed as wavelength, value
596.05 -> 10.5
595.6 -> 10.3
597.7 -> 9.94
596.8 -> 9.93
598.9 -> 10.2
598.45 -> 9.94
